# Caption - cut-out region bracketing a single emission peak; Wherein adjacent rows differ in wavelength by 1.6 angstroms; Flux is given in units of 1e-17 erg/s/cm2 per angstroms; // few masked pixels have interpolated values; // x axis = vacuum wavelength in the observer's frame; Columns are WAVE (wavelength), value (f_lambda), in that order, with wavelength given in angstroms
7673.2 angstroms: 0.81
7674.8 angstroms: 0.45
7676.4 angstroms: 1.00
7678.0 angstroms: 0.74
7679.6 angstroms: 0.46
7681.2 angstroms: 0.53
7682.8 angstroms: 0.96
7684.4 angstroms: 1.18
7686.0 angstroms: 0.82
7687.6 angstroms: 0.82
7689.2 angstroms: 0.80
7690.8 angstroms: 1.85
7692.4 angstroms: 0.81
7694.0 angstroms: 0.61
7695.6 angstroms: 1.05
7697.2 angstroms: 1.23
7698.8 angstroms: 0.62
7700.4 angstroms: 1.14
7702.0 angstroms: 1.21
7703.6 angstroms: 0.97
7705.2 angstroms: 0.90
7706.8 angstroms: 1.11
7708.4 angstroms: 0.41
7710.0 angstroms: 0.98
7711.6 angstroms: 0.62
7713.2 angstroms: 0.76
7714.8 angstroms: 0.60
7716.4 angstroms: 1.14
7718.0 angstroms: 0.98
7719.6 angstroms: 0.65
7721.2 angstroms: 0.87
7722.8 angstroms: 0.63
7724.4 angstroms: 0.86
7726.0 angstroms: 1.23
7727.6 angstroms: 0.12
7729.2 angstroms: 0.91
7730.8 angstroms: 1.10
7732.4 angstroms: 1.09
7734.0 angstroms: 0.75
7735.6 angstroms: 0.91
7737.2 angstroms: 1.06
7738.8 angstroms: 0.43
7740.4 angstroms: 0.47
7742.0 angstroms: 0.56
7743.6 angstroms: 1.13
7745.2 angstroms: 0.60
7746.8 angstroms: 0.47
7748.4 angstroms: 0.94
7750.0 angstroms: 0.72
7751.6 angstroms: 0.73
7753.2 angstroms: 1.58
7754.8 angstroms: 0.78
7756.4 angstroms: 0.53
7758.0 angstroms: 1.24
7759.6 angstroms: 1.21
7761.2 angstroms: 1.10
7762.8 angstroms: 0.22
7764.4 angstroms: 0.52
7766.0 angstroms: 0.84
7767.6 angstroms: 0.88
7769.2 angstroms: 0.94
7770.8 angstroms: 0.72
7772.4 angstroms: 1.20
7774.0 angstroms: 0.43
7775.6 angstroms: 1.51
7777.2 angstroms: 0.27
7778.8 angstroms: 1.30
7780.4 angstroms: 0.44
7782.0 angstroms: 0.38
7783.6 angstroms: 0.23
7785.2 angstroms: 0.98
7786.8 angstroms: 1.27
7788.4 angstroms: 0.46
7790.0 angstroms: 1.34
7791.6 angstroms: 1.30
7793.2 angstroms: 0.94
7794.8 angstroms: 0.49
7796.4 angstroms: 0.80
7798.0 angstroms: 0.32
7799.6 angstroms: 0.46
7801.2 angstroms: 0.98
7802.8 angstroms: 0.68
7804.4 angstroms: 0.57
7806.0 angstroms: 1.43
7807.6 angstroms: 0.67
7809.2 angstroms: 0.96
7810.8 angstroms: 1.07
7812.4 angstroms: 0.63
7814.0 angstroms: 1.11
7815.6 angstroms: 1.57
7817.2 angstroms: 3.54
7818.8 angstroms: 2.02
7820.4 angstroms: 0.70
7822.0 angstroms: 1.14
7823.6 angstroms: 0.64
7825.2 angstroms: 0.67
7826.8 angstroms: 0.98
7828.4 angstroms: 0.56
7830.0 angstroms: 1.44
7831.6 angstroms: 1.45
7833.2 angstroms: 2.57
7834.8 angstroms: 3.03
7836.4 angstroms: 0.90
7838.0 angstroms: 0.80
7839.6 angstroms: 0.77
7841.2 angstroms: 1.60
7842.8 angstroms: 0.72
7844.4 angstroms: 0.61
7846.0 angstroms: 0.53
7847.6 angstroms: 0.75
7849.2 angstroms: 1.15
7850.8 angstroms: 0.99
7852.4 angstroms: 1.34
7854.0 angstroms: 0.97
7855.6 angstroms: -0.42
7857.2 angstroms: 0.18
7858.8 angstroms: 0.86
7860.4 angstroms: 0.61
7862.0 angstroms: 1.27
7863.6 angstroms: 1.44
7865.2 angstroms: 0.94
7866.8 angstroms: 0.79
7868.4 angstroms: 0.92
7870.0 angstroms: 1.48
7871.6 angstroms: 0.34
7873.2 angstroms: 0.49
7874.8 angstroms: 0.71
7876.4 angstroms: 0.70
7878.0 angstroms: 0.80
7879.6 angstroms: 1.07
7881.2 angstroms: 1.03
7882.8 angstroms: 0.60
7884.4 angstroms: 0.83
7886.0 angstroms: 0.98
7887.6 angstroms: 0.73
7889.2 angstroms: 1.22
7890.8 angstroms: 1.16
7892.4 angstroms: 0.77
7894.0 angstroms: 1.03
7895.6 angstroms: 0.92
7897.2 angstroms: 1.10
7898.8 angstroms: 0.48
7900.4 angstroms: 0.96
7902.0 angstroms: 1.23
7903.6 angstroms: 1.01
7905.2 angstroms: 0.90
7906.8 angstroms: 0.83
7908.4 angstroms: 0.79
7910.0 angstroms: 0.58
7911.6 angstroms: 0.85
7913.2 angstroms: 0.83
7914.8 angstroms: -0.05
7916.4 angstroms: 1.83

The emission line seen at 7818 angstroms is [S II]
